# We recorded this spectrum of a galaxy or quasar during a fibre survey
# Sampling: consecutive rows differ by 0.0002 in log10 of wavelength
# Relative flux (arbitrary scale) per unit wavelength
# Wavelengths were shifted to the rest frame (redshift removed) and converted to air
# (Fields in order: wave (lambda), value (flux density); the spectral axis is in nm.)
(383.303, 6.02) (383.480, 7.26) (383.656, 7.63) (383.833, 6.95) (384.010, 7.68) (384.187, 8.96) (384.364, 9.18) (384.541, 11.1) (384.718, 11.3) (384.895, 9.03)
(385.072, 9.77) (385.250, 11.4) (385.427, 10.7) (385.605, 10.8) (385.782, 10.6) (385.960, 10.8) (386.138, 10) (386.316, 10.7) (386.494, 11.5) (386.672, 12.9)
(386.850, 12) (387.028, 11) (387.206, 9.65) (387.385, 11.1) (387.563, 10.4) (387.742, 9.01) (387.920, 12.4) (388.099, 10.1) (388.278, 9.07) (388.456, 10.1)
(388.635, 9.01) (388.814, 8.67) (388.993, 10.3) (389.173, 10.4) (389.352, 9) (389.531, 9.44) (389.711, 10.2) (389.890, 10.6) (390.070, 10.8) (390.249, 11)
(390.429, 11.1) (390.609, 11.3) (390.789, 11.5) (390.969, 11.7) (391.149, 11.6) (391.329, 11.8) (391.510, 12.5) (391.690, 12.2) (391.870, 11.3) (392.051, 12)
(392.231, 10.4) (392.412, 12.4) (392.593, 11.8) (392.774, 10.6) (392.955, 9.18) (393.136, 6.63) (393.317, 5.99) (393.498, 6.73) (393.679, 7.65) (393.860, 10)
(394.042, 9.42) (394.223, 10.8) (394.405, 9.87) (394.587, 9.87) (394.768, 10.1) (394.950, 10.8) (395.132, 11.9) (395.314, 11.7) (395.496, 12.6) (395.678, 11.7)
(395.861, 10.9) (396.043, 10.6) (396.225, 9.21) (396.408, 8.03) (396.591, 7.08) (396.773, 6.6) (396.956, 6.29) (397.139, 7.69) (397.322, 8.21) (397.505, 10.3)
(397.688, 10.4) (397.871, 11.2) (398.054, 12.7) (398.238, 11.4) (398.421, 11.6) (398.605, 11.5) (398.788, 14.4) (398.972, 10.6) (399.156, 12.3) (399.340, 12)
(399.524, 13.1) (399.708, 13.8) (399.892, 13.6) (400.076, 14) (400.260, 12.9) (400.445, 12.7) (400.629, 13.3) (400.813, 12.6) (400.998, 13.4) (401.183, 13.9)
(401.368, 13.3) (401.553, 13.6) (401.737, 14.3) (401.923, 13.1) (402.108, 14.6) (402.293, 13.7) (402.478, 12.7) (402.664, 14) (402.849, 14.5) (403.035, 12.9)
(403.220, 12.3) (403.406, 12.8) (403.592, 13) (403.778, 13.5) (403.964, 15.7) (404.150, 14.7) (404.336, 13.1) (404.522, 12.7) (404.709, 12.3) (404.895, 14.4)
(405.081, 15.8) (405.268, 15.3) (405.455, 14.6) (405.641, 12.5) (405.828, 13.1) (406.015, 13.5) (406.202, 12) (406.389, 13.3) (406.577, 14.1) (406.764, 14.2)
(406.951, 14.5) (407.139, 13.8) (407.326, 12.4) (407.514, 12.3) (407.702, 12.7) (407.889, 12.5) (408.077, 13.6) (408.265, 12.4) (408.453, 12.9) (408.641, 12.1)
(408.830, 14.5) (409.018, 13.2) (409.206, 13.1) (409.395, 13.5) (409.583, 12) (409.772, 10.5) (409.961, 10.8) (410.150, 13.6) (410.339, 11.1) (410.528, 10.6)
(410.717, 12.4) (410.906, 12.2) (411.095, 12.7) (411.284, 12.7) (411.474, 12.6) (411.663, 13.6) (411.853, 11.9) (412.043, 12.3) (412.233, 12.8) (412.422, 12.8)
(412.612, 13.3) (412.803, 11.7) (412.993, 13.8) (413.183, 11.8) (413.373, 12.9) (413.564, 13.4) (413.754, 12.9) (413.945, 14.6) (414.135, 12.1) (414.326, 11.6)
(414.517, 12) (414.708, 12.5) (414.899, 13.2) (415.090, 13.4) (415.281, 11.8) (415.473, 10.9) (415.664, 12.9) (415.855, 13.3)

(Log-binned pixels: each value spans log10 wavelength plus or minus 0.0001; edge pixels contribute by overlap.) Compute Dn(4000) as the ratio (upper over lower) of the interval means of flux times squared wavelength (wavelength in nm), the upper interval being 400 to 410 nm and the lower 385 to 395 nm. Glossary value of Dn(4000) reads 1.4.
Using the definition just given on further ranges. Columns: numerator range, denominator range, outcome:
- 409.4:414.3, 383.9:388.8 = 1.37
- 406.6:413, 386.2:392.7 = 1.29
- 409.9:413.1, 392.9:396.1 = 1.38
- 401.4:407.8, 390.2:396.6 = 1.38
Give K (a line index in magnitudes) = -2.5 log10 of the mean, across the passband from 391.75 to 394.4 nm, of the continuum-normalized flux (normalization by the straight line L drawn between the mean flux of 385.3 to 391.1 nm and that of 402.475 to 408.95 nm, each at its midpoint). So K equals 0.17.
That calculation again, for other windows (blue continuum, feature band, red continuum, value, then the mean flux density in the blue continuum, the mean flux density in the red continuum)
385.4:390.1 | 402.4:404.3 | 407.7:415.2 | -0.15 mag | 10.4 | 12.6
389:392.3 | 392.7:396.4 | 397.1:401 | 0.18 mag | 11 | 12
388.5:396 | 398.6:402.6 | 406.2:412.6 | -0.15 mag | 10.4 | 12.7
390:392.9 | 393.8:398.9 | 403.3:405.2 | 0.20 mag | 11.5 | 13.8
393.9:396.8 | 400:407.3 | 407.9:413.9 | -0.19 mag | 10.1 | 12.6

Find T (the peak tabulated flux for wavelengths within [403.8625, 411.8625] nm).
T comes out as 15.8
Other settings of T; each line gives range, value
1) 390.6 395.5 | 12.6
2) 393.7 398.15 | 12.7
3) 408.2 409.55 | 14.5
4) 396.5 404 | 15.7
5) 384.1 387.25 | 12.9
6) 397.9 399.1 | 14.4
